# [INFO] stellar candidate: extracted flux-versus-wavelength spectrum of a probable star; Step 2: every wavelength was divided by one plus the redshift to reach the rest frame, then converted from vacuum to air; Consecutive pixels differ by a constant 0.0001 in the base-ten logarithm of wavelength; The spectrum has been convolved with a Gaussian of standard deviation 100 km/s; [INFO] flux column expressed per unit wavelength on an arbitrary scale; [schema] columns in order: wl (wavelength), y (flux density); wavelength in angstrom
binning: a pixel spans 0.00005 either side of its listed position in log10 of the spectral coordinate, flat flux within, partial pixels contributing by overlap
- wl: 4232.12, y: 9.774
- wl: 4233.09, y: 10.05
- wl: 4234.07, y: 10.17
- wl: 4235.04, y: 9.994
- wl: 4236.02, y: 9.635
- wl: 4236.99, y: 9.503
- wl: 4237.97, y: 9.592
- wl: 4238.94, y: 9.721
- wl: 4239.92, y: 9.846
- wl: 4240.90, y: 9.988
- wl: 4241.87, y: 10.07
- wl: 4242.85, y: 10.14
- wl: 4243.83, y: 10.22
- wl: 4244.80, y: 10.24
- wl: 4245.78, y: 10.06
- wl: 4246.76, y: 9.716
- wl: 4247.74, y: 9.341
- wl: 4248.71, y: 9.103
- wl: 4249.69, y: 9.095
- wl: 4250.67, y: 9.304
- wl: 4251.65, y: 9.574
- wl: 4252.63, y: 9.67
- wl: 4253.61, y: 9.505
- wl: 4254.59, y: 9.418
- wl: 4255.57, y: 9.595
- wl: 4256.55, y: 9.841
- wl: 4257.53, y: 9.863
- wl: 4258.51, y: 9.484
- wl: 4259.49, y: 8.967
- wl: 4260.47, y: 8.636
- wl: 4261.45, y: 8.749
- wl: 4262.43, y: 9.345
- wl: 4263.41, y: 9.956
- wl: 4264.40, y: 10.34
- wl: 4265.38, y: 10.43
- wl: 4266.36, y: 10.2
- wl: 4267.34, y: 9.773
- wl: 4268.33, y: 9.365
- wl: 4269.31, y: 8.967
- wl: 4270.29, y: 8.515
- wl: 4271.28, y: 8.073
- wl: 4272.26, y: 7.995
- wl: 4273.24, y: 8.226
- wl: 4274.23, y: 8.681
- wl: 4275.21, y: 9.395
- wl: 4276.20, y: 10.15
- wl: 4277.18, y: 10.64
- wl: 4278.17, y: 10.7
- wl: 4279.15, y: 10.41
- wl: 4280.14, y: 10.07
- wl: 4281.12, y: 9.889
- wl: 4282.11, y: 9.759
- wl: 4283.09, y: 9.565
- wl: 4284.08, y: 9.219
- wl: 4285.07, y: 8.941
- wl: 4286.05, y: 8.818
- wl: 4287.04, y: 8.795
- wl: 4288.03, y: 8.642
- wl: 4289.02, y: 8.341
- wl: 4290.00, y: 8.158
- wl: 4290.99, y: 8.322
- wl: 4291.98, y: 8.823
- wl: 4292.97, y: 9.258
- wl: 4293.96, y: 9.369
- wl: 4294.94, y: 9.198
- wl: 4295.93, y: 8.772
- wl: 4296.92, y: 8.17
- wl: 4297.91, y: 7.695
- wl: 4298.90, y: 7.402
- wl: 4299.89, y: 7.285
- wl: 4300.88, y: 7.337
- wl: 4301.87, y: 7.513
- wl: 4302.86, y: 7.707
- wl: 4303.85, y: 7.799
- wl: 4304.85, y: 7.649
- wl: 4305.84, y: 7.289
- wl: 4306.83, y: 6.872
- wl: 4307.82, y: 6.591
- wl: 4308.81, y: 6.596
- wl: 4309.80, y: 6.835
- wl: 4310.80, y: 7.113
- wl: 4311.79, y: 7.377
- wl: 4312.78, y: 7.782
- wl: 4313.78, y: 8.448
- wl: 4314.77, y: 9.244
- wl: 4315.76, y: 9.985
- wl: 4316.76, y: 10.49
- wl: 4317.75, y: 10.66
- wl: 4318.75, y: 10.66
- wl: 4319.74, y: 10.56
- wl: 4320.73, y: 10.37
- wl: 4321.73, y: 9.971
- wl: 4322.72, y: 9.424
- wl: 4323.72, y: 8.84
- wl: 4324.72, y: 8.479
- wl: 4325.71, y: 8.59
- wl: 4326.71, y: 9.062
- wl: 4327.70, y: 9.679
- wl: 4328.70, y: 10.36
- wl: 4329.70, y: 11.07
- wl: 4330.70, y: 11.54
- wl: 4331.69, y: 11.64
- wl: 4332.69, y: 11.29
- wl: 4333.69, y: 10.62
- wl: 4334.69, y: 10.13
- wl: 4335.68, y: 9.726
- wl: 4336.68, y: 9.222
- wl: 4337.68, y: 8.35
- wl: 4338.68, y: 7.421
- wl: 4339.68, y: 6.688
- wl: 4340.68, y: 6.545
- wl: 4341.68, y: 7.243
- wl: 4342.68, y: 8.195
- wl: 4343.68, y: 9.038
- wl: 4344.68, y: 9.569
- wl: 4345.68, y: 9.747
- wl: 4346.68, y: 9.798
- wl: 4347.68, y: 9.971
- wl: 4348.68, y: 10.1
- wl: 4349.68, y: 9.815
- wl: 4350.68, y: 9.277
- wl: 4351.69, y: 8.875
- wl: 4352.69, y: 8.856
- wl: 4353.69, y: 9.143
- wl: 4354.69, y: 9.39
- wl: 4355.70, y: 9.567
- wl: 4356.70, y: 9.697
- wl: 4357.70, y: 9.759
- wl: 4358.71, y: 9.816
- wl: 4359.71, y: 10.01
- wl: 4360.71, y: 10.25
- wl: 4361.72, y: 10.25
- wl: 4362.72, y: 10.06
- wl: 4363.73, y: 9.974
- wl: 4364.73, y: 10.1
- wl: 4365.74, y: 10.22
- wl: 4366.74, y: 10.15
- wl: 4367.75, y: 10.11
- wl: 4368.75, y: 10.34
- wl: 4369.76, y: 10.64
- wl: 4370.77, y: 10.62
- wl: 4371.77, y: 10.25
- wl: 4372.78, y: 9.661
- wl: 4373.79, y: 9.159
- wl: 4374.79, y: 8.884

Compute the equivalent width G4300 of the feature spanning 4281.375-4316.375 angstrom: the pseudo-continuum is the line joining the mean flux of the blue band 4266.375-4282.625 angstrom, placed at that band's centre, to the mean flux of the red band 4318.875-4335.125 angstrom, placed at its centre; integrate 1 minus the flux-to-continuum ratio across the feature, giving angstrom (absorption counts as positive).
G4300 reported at 5.51 angstrom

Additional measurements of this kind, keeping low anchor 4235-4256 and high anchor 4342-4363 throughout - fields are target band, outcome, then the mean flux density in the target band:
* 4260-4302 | 2.7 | 9.03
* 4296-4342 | 4.1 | 8.73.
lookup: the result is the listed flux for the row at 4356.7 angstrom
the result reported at 9.697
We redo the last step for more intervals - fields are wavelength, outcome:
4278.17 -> 10.7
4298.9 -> 7.402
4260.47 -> 8.636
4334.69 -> 10.13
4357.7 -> 9.759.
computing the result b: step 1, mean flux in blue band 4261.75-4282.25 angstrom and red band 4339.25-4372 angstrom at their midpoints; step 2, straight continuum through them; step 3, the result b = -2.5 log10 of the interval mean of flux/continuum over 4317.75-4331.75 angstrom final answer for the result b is -0.05 mag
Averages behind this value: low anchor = 9.55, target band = 9.99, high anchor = 9.52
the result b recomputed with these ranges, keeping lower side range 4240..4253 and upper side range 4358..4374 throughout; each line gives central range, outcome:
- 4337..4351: 0.16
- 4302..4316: 0.29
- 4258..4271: 0.04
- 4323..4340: 0.04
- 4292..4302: 0.20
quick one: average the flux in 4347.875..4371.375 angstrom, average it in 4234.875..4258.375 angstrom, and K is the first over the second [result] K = 1.02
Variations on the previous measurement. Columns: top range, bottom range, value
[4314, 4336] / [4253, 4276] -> 1.09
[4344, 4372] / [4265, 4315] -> 1.15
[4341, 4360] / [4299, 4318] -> 1.18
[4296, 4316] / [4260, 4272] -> 0.82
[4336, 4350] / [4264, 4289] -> 0.92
